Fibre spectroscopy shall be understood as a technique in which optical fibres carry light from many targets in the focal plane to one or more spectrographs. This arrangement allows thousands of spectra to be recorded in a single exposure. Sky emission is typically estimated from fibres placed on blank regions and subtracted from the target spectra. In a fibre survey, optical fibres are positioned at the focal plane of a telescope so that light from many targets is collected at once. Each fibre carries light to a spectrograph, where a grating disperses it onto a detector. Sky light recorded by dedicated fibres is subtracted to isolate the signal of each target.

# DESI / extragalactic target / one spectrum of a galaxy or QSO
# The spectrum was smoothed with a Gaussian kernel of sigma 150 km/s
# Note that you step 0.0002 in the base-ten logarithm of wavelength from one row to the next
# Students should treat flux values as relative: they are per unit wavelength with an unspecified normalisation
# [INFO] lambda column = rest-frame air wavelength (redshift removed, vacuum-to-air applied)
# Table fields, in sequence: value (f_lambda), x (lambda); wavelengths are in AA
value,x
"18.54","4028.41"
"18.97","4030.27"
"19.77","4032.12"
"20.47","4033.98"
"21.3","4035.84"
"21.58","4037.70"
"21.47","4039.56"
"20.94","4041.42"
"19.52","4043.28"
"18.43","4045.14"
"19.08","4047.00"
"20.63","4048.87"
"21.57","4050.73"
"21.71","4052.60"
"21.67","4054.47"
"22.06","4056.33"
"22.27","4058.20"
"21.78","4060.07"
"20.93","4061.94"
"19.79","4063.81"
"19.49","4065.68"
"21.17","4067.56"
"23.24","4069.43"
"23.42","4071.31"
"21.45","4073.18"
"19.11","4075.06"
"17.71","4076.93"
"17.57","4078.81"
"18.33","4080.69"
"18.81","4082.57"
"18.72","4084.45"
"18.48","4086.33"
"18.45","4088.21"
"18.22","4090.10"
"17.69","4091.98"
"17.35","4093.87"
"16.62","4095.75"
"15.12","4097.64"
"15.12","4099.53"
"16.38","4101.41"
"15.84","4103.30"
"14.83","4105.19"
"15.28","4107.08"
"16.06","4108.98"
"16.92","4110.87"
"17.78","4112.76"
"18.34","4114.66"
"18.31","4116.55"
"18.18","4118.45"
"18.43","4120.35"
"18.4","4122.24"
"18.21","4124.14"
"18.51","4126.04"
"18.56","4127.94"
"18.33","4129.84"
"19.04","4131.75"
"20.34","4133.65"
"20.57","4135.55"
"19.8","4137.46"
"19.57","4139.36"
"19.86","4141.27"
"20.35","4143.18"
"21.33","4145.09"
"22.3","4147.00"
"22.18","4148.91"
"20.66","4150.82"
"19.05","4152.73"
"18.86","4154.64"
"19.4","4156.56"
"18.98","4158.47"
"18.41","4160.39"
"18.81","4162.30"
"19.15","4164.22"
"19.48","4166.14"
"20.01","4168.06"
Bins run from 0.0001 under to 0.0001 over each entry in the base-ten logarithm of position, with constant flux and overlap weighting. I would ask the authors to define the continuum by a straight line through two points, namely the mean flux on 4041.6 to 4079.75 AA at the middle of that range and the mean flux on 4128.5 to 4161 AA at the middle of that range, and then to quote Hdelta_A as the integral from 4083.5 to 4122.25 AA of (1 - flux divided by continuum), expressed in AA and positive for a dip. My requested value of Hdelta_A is 6.0 AA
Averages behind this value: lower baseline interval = 20.6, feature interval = 17.1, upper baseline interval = 19.9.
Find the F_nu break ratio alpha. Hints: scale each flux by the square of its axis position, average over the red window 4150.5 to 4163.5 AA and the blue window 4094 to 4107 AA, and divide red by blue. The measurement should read 1.25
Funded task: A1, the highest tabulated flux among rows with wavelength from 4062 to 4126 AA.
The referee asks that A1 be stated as 23.42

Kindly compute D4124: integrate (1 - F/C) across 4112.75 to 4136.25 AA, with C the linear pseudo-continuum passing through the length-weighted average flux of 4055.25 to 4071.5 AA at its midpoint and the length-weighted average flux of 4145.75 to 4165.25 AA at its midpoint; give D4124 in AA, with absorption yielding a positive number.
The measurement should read 1.91 AA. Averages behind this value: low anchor 21.5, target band 18.7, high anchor 19.8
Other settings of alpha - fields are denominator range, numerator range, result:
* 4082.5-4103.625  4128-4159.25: 1.19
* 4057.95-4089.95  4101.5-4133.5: 0.90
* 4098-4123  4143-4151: 1.30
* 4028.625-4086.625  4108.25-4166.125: 0.98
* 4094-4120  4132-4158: 1.24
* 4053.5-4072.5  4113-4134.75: 0.89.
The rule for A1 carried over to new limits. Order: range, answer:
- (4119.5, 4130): 18.56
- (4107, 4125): 18.43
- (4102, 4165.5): 22.3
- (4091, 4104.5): 17.69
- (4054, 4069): 22.27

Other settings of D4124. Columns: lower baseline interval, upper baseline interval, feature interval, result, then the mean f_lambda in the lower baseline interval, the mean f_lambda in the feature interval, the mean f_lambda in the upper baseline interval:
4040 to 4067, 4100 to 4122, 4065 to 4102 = 0.3 AA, 20.7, 18.6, 17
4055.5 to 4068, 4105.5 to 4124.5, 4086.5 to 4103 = 1.7 AA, 21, 16.9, 17.5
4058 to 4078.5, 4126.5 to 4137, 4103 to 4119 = 2.4 AA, 20.8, 16.8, 19.3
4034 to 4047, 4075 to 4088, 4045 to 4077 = -2.7 AA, 20.4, 21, 18.4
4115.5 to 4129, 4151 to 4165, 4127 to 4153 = -2.0 AA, 18.4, 20.2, 19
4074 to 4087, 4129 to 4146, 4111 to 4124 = 0.8 AA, 18.4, 18.2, 19.9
